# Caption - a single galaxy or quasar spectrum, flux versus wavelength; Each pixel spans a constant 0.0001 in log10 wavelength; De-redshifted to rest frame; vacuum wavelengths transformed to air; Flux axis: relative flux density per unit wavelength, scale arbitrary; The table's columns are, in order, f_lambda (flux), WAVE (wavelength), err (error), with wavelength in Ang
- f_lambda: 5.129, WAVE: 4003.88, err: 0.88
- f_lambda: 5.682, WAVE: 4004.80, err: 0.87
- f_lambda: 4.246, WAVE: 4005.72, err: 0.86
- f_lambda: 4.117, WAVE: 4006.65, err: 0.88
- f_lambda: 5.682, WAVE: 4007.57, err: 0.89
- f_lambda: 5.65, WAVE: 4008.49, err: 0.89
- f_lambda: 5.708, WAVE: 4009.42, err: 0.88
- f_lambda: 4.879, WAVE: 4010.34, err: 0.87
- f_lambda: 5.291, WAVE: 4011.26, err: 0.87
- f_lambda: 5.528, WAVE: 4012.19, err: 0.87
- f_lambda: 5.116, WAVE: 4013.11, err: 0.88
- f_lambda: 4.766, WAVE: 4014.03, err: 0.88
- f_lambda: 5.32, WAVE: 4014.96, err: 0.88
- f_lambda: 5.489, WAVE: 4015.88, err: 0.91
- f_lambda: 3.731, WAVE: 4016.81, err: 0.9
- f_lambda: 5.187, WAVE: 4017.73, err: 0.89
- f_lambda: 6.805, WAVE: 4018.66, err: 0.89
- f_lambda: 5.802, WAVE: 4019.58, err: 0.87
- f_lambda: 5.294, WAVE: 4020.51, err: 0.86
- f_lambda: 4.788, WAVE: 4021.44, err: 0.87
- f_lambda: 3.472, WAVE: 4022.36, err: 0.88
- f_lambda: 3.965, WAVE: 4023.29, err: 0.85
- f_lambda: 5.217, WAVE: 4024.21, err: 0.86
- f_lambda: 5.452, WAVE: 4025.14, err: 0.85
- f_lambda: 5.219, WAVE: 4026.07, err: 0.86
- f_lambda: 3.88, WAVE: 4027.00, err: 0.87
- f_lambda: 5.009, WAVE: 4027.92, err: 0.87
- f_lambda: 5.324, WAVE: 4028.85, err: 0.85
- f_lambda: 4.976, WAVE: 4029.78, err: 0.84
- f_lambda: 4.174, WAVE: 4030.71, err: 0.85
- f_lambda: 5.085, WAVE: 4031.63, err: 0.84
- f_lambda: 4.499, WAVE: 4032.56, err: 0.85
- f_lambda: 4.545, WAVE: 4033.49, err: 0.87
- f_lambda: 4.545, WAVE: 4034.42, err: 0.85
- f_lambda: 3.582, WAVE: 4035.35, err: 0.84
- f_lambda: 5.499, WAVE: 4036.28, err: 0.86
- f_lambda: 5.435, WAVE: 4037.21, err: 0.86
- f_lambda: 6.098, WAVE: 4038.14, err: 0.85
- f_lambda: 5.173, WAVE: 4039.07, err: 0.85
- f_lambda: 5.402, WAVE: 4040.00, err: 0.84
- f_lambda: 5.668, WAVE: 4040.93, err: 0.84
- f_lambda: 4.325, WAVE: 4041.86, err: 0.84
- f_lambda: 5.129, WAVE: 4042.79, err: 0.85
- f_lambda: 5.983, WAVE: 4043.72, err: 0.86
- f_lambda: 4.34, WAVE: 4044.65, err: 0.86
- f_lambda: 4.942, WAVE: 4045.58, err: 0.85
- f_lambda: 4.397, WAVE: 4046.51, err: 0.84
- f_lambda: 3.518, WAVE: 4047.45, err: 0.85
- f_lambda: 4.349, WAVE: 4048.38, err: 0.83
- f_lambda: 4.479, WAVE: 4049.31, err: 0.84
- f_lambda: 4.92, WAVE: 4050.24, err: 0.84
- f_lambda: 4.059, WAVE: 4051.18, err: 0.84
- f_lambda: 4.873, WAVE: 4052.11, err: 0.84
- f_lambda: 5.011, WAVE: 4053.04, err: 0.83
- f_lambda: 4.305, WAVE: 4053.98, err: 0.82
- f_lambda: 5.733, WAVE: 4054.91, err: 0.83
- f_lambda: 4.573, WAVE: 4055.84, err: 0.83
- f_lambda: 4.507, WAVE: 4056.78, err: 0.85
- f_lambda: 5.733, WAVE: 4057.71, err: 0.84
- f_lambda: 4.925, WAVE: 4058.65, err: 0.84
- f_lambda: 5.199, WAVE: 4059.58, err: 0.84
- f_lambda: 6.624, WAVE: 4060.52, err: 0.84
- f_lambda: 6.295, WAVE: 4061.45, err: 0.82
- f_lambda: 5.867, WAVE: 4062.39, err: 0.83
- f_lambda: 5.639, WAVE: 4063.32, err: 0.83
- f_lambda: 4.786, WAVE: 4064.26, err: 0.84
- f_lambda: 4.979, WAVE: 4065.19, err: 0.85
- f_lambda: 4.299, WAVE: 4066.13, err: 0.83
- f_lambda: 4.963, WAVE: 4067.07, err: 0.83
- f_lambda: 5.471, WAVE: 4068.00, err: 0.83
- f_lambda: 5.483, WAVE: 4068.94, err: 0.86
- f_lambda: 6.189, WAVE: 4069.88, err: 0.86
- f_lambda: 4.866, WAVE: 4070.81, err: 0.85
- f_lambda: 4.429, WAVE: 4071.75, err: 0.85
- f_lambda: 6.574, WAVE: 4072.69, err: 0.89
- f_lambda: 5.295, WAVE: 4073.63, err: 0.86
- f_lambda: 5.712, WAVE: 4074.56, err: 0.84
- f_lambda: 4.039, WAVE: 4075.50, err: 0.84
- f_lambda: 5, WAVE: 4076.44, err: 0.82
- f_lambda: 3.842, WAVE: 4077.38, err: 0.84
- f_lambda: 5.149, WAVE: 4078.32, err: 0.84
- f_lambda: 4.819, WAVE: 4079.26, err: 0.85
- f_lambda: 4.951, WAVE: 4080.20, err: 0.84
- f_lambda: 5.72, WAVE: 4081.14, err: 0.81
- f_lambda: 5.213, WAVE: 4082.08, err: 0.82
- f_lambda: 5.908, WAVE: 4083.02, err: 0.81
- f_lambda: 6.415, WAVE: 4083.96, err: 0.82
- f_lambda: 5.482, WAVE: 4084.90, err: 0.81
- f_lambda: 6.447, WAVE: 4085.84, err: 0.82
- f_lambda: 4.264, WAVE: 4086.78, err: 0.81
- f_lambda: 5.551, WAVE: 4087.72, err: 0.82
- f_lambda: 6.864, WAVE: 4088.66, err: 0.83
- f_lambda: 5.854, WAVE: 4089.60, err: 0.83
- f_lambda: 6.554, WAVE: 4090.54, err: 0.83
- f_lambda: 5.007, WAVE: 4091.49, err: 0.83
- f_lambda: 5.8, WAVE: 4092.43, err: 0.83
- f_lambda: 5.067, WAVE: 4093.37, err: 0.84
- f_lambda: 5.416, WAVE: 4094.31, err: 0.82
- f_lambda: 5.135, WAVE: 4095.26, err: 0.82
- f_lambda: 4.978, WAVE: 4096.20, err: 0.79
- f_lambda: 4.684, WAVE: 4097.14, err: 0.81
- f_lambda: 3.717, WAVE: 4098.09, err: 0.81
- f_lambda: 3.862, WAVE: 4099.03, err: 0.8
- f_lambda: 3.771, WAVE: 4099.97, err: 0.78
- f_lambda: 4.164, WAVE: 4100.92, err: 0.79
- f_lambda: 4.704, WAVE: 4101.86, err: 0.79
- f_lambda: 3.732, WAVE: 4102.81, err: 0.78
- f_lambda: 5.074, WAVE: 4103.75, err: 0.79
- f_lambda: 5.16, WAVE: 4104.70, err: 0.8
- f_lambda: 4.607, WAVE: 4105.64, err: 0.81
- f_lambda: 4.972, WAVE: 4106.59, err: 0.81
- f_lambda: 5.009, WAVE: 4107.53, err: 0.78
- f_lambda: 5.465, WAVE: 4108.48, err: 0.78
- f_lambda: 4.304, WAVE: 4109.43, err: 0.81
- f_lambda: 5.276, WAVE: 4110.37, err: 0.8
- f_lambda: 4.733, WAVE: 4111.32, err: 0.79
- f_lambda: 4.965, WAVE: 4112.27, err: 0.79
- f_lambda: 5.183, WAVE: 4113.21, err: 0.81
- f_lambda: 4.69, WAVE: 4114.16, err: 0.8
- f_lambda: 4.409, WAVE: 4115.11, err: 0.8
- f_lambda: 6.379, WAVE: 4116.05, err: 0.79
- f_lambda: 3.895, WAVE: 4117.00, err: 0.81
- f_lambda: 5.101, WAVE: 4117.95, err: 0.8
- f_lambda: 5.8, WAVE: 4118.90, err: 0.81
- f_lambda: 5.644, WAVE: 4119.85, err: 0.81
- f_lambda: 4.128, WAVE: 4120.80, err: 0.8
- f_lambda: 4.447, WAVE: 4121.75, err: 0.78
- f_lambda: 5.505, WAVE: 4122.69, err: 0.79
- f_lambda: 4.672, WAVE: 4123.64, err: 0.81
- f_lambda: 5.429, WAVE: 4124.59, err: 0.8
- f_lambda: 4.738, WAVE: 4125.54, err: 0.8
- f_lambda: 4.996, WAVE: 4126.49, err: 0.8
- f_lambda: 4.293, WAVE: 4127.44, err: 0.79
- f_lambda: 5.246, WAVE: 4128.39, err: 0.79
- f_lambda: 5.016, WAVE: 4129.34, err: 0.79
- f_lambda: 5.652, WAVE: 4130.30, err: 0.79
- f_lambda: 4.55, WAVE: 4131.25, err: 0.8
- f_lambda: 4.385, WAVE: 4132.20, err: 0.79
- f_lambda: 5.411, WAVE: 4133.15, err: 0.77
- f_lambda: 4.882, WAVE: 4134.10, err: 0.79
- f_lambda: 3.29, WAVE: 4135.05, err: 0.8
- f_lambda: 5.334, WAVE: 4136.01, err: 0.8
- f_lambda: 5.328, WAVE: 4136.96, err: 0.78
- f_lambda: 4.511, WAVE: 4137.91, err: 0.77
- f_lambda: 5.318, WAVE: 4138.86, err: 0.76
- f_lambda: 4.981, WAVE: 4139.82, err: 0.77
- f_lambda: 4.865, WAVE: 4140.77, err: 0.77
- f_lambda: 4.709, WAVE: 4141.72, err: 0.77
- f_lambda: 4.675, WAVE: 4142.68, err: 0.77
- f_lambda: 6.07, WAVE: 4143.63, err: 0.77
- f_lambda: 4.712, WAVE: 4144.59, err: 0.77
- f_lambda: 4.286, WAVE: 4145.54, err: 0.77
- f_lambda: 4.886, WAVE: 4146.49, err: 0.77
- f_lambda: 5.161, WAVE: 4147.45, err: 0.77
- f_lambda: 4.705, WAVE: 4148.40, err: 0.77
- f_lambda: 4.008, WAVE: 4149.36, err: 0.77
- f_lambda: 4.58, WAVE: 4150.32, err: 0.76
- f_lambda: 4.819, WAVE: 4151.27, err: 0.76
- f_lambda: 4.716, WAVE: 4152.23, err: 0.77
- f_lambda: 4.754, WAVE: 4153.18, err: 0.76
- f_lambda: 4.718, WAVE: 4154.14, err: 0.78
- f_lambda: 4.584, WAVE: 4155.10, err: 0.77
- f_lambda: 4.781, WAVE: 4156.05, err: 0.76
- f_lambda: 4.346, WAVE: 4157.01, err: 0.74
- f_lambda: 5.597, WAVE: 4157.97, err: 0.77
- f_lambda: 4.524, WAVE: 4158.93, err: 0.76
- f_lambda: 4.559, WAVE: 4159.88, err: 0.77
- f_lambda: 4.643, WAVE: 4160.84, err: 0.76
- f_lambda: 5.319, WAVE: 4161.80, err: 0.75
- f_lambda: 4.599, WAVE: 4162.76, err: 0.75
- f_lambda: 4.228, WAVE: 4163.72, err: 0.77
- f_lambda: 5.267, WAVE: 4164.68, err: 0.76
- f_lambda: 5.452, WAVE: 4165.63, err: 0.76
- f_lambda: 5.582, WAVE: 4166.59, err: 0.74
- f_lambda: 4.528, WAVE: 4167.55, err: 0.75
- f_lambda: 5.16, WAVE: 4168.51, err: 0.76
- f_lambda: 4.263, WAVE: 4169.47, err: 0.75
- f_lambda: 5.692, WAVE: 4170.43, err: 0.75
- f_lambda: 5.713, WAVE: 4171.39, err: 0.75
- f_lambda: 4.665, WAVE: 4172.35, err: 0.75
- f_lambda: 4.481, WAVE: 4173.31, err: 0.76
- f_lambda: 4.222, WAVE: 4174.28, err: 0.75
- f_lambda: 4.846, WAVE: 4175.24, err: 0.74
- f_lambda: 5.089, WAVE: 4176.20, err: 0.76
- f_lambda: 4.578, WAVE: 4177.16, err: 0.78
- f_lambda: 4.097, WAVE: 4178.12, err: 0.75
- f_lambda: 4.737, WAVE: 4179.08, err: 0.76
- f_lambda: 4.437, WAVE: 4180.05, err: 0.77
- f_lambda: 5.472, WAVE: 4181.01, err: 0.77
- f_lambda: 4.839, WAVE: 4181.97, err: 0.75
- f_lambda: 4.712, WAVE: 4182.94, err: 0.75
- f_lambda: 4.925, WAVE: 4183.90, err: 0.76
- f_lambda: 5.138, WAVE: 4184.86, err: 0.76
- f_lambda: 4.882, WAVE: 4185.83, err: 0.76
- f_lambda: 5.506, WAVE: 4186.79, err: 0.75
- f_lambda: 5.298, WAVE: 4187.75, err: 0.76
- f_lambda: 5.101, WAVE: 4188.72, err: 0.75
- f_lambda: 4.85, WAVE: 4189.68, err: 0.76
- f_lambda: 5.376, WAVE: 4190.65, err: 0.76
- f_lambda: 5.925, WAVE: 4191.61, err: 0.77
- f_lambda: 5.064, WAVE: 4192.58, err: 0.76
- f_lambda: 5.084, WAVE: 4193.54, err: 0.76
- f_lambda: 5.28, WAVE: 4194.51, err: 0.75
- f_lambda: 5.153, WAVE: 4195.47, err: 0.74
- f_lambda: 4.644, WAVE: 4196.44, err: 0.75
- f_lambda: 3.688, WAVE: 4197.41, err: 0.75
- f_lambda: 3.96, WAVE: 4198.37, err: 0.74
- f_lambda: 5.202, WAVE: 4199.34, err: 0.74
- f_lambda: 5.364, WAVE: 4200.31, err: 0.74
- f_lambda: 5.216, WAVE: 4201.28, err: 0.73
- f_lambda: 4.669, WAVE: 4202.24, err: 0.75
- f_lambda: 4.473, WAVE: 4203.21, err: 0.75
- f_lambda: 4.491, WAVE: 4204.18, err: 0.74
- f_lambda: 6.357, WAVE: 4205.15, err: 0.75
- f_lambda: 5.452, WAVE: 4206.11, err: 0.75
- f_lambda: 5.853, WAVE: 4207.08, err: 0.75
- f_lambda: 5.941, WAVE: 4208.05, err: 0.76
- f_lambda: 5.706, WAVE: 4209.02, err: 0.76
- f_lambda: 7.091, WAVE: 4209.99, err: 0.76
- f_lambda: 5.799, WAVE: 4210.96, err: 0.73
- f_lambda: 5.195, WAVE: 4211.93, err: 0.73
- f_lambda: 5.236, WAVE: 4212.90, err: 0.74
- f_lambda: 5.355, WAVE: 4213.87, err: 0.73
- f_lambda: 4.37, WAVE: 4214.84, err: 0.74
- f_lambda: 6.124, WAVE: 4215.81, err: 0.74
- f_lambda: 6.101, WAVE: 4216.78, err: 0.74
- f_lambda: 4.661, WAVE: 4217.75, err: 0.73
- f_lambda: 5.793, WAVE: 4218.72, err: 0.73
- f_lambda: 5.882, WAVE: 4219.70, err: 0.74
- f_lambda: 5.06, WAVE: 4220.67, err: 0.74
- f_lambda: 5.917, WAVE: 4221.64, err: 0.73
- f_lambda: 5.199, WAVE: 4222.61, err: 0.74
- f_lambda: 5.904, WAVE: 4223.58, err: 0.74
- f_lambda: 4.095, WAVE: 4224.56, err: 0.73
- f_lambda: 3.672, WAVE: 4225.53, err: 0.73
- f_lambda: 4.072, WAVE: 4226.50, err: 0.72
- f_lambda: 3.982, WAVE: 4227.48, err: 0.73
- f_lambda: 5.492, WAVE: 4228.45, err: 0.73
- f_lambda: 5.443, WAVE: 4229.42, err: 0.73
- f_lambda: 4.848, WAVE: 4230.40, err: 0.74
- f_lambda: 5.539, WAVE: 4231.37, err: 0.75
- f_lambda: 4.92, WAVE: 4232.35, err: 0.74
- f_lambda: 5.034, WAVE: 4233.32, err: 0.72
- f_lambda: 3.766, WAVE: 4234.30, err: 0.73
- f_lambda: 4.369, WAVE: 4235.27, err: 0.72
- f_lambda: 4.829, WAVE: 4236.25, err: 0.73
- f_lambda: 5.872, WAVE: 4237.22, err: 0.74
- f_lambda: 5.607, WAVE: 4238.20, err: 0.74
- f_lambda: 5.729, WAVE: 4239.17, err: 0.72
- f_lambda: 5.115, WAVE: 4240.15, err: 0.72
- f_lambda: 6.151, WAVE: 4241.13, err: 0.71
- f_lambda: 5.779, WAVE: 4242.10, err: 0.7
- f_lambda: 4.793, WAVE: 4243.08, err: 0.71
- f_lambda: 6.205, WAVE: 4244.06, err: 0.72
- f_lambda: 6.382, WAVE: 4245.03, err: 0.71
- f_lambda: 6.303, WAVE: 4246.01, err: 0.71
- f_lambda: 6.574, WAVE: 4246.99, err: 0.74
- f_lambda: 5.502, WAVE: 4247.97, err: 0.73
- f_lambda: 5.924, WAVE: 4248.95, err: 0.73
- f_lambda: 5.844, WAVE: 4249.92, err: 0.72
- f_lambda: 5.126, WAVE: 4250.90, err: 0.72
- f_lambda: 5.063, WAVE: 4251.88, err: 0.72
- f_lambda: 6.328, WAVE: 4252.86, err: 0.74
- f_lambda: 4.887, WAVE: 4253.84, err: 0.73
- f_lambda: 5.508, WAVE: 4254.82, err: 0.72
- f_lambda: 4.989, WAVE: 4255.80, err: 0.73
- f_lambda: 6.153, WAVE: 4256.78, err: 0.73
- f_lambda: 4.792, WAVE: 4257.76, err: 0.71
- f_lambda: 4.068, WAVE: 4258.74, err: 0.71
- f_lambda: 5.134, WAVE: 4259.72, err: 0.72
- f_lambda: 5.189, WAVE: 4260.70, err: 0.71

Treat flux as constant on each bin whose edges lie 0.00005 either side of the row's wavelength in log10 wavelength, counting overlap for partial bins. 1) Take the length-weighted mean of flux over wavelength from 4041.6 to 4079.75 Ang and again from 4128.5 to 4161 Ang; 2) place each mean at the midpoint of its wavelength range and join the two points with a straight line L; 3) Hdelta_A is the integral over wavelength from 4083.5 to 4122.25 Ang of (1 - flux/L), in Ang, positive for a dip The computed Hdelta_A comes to -1.0 Ang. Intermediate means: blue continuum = 5.02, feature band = 5.04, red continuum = 4.81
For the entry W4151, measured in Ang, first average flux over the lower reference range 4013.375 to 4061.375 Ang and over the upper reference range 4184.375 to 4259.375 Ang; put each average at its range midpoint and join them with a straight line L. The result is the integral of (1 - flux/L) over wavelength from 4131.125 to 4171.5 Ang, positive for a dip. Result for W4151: 2.4 Ang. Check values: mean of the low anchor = 4.94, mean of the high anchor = 5.27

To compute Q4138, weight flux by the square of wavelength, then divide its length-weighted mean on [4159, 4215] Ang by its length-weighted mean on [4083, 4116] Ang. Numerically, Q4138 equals 1.0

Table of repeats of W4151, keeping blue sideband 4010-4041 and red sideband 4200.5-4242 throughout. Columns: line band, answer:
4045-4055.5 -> 0.91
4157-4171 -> 0.64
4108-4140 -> 1.17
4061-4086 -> -1.24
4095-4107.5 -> 1.44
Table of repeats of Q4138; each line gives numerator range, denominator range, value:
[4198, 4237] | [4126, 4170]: 1.11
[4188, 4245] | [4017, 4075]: 1.12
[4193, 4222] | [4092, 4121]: 1.15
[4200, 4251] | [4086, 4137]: 1.14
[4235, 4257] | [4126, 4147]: 1.21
